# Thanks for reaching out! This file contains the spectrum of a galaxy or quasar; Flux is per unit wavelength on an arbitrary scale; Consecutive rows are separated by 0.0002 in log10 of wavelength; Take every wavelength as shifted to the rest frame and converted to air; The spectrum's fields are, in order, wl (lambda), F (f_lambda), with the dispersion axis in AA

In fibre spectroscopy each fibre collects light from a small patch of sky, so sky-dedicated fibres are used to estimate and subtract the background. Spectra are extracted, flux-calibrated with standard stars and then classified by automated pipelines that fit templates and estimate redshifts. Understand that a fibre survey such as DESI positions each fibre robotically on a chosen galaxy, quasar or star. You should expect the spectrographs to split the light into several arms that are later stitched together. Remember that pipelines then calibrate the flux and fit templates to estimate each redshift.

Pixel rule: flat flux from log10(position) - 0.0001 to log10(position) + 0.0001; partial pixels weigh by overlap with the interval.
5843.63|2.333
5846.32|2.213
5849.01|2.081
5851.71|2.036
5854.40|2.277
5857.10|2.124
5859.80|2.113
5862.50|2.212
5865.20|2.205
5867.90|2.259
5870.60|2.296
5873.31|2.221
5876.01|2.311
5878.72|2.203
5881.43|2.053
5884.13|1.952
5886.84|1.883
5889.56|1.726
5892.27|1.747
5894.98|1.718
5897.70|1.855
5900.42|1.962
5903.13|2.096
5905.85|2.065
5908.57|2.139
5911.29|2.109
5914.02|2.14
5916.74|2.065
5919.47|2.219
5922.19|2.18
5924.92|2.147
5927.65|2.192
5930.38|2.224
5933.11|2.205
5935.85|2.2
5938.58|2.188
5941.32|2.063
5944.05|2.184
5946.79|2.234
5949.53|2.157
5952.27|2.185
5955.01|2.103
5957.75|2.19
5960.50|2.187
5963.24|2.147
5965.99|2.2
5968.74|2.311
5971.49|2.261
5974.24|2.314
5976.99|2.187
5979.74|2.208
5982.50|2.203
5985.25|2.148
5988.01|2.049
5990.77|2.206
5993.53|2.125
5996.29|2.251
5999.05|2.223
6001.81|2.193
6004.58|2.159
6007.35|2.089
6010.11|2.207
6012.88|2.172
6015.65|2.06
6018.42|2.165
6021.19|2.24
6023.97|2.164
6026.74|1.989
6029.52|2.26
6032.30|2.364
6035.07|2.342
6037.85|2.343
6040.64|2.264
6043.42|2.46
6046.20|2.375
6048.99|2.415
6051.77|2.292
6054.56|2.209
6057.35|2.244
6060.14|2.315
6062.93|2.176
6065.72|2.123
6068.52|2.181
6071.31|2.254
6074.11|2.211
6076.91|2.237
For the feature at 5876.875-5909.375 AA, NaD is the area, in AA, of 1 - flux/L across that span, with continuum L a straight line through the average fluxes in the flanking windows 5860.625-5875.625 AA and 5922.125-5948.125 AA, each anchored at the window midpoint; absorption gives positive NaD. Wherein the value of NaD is 3.9 AA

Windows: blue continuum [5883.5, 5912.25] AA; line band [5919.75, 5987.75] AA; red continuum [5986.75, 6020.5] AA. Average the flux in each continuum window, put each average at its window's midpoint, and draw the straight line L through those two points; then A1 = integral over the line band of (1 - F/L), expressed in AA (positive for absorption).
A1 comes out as -4.64 AA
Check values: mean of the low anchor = 1.93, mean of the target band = 2.19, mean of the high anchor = 2.16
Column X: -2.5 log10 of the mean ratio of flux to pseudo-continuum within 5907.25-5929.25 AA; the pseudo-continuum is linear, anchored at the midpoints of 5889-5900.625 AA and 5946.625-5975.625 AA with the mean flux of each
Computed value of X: -0.11 mag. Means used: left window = 1.79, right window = 2.21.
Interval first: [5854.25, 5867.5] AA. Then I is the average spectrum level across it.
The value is 2.18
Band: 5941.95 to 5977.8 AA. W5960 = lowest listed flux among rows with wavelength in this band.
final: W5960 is 2.103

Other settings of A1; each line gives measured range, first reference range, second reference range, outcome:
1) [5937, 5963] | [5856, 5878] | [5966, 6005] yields 0.5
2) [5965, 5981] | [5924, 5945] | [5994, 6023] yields -0.5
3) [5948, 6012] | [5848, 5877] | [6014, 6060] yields 1.5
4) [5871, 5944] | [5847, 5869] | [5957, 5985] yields 3.7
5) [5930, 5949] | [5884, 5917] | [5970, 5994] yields -1.0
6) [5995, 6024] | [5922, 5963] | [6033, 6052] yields 1.6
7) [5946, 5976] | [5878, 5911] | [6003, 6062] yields -1.7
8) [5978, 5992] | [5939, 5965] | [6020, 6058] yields 0.3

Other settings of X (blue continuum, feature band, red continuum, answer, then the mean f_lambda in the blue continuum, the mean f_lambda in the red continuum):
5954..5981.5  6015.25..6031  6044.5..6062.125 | 0.059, 2.21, 2.31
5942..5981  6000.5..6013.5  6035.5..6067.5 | 0.042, 2.2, 2.29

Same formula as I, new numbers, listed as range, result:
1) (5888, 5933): 2.04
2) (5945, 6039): 2.19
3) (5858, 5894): 2.09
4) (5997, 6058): 2.24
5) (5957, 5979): 2.23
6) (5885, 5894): 1.79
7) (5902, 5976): 2.17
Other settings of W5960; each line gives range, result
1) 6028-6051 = 2.26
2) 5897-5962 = 1.855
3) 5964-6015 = 2.049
